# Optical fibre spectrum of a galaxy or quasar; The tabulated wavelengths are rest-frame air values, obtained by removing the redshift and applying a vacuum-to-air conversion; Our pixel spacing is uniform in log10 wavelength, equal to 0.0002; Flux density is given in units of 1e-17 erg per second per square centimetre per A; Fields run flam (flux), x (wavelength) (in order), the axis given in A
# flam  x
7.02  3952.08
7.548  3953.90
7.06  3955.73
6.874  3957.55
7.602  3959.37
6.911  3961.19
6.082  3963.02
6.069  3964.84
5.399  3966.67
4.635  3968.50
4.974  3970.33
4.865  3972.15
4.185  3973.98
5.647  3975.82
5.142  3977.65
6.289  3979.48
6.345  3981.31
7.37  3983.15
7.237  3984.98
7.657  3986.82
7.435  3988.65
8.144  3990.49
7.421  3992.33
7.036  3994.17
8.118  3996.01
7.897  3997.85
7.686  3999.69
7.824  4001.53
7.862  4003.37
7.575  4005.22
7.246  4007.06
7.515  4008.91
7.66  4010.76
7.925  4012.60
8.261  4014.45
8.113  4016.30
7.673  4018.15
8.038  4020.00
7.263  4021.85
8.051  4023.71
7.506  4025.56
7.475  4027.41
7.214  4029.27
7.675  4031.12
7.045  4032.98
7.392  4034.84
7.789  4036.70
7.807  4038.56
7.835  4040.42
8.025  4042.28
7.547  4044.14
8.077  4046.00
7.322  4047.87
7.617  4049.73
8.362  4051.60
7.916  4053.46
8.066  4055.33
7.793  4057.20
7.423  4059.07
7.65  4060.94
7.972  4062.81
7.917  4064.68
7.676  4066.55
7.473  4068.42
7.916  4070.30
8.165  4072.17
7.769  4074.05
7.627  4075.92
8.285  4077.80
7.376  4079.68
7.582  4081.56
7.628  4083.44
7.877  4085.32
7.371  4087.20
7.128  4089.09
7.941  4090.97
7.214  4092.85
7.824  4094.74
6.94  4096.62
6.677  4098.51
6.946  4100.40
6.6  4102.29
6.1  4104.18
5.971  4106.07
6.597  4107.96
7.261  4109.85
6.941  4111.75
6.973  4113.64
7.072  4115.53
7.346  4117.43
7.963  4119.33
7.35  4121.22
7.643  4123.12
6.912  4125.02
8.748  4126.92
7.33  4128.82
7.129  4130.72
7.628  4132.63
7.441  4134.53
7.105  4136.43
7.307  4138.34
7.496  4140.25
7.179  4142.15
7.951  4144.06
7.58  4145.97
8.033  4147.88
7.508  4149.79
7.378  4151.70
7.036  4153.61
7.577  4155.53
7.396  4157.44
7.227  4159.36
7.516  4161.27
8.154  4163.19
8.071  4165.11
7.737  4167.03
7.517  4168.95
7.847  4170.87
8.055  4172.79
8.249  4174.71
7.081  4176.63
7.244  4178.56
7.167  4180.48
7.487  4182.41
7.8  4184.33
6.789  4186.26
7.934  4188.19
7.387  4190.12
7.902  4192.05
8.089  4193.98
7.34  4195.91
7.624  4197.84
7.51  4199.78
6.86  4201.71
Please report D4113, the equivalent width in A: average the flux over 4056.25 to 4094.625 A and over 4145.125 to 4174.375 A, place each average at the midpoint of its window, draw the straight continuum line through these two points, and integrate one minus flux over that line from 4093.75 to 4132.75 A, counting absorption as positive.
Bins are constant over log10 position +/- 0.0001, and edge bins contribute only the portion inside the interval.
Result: 2.8 A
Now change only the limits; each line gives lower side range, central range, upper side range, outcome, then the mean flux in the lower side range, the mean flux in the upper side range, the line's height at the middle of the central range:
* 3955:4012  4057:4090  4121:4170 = -2.30 A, 6.78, 7.54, 7.2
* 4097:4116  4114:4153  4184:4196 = -2.74 A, 6.71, 7.61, 7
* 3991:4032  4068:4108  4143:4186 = 1.65 A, 7.69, 7.6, 7.65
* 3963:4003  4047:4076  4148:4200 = -3.41 A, 6.55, 7.59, 6.98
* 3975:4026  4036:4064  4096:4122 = -2.42 A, 7.43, 6.91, 7.19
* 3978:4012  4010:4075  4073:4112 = -3.76 A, 7.43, 7.23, 7.33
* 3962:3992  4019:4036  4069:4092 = -1.54 A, 6.12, 7.72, 6.9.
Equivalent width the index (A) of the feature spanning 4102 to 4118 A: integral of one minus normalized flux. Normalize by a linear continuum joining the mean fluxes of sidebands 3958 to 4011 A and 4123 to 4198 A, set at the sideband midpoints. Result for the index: 1.25 A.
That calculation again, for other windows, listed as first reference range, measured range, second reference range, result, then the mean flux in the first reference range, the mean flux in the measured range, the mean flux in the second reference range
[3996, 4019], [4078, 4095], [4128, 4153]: 0.1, 7.79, 7.57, 7.46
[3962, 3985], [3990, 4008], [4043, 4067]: -3.8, 5.66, 7.67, 7.8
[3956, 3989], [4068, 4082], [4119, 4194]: -1.7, 6.15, 7.79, 7.56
